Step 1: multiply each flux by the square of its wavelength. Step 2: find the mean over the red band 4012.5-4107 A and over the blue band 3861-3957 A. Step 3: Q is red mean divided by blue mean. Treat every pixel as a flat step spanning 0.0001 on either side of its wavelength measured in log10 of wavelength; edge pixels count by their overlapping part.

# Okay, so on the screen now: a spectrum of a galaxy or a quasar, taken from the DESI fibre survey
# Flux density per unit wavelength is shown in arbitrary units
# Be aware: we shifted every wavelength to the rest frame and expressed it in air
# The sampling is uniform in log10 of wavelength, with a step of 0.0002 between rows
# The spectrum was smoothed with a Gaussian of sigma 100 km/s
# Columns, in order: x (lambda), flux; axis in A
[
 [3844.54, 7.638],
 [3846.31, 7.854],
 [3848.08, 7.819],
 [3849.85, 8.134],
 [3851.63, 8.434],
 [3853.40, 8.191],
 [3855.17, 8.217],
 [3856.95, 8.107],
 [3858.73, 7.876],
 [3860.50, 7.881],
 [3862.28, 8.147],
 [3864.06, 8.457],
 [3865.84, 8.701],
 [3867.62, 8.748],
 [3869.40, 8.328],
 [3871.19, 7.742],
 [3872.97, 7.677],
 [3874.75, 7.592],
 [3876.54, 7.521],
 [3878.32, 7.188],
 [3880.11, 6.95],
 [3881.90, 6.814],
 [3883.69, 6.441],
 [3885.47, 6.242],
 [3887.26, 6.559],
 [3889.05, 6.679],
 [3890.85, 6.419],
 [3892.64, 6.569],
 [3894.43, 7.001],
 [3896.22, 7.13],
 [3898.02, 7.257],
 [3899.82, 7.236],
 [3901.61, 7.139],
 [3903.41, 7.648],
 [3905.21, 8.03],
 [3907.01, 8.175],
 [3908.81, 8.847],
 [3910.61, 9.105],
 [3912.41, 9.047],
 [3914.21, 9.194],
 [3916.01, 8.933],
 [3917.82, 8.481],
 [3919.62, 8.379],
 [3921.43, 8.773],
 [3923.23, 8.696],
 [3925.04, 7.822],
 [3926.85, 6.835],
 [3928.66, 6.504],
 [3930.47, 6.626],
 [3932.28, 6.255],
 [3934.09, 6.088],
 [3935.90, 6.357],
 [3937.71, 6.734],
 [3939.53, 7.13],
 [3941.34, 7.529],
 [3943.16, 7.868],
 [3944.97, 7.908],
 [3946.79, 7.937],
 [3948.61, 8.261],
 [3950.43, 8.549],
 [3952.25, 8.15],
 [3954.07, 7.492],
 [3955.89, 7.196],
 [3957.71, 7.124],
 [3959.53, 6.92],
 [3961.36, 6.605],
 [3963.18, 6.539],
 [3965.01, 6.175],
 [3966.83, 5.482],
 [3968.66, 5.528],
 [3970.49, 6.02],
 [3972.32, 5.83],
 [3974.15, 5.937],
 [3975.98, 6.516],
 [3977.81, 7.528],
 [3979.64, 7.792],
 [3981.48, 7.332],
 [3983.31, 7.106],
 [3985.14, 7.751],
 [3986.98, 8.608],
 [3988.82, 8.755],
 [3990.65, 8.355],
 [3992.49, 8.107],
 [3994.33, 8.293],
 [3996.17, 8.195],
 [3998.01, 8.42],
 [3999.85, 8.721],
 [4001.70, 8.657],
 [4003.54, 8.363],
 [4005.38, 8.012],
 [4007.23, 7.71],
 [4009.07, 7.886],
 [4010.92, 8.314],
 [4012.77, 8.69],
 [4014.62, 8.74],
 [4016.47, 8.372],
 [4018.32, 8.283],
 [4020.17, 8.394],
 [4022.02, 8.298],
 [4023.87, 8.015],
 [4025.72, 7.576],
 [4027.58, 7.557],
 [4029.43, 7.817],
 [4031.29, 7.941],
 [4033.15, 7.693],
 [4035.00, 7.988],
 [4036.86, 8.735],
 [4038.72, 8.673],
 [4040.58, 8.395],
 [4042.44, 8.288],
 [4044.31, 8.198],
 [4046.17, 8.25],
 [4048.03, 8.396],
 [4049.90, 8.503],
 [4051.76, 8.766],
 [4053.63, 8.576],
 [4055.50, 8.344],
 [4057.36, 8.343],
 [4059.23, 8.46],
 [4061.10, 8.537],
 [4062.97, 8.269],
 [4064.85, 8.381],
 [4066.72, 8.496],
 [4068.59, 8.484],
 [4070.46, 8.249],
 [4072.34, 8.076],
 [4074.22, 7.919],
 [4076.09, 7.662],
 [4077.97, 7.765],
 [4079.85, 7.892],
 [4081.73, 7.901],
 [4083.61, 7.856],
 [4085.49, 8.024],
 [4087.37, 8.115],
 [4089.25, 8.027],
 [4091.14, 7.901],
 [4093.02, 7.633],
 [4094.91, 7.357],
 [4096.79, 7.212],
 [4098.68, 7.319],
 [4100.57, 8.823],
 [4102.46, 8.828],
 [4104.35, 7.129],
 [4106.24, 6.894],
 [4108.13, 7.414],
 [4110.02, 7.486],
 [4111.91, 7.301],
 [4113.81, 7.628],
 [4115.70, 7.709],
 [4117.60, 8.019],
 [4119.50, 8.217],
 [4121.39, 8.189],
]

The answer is 1.2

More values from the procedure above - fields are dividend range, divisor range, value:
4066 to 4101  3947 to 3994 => 1.16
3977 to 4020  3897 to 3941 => 1.10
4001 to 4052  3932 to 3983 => 1.22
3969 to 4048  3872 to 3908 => 1.19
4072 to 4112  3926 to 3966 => 1.17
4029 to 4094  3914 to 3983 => 1.20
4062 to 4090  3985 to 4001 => 1.00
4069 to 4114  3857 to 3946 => 1.13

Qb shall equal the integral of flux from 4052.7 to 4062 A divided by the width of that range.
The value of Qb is 8.46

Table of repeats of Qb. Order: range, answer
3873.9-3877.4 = 7.55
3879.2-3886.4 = 6.61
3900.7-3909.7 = 7.97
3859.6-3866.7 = 8.3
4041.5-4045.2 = 8.23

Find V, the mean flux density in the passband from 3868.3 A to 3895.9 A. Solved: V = 7.06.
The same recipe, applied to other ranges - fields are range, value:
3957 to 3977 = 6.24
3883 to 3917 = 7.57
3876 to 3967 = 7.4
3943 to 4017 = 7.6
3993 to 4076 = 8.27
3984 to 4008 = 8.3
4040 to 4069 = 8.42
